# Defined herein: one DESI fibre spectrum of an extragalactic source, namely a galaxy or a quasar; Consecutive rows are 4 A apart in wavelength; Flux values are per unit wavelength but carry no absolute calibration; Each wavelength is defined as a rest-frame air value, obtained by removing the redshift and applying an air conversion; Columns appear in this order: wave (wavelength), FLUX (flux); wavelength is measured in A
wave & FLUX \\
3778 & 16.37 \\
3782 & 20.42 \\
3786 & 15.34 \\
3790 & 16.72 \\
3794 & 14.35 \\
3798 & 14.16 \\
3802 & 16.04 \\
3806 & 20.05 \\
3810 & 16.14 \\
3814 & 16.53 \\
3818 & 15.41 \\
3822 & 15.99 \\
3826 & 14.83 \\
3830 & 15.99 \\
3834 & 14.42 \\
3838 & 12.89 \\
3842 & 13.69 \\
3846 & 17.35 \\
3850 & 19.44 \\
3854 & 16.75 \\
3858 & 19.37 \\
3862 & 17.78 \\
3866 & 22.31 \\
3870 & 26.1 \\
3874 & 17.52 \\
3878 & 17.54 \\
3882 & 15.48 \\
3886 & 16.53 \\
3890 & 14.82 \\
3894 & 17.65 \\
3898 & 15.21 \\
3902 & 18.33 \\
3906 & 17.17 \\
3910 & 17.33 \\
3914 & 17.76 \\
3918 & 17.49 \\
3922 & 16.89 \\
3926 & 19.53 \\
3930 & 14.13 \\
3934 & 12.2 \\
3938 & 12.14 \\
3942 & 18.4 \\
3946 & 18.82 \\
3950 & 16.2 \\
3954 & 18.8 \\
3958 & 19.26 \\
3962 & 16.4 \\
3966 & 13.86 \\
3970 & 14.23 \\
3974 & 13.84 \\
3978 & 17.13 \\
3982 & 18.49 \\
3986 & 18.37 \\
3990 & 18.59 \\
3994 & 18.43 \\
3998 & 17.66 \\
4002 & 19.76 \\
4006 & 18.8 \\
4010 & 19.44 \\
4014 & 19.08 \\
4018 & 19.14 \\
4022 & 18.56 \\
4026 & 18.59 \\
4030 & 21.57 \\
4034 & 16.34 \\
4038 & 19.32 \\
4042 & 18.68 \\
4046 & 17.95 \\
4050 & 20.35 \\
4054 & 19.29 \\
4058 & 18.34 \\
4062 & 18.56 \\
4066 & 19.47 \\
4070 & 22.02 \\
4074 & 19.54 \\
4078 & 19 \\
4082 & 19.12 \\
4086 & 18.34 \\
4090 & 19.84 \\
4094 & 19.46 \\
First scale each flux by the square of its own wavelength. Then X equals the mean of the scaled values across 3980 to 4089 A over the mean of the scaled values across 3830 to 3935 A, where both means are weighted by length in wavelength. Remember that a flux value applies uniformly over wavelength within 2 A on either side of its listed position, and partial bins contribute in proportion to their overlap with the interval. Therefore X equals 1.2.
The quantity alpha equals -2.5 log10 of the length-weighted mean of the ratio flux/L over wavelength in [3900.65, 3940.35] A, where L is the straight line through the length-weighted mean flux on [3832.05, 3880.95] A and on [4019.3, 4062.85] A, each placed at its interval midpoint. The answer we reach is 0.12 mag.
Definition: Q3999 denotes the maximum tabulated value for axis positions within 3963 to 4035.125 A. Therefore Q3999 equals 21.57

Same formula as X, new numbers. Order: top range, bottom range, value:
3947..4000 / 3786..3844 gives 1.19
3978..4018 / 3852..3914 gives 1.10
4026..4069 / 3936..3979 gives 1.22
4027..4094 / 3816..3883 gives 1.24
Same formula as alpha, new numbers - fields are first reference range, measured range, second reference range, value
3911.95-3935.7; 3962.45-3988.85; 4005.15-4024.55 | 0.115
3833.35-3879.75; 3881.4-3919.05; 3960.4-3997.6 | 0.046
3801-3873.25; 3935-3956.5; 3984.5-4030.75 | 0.102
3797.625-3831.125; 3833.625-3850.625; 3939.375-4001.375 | 0.072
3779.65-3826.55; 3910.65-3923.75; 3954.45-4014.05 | -0.017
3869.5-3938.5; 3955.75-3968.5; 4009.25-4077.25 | 0.083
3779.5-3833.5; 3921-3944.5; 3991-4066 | 0.143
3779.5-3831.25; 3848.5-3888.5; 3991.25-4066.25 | -0.108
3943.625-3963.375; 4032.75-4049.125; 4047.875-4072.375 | 0.060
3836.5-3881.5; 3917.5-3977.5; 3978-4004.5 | 0.141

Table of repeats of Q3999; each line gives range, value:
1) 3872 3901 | 17.65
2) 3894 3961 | 19.53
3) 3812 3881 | 26.1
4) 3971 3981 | 17.13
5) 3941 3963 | 19.26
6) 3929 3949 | 18.82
